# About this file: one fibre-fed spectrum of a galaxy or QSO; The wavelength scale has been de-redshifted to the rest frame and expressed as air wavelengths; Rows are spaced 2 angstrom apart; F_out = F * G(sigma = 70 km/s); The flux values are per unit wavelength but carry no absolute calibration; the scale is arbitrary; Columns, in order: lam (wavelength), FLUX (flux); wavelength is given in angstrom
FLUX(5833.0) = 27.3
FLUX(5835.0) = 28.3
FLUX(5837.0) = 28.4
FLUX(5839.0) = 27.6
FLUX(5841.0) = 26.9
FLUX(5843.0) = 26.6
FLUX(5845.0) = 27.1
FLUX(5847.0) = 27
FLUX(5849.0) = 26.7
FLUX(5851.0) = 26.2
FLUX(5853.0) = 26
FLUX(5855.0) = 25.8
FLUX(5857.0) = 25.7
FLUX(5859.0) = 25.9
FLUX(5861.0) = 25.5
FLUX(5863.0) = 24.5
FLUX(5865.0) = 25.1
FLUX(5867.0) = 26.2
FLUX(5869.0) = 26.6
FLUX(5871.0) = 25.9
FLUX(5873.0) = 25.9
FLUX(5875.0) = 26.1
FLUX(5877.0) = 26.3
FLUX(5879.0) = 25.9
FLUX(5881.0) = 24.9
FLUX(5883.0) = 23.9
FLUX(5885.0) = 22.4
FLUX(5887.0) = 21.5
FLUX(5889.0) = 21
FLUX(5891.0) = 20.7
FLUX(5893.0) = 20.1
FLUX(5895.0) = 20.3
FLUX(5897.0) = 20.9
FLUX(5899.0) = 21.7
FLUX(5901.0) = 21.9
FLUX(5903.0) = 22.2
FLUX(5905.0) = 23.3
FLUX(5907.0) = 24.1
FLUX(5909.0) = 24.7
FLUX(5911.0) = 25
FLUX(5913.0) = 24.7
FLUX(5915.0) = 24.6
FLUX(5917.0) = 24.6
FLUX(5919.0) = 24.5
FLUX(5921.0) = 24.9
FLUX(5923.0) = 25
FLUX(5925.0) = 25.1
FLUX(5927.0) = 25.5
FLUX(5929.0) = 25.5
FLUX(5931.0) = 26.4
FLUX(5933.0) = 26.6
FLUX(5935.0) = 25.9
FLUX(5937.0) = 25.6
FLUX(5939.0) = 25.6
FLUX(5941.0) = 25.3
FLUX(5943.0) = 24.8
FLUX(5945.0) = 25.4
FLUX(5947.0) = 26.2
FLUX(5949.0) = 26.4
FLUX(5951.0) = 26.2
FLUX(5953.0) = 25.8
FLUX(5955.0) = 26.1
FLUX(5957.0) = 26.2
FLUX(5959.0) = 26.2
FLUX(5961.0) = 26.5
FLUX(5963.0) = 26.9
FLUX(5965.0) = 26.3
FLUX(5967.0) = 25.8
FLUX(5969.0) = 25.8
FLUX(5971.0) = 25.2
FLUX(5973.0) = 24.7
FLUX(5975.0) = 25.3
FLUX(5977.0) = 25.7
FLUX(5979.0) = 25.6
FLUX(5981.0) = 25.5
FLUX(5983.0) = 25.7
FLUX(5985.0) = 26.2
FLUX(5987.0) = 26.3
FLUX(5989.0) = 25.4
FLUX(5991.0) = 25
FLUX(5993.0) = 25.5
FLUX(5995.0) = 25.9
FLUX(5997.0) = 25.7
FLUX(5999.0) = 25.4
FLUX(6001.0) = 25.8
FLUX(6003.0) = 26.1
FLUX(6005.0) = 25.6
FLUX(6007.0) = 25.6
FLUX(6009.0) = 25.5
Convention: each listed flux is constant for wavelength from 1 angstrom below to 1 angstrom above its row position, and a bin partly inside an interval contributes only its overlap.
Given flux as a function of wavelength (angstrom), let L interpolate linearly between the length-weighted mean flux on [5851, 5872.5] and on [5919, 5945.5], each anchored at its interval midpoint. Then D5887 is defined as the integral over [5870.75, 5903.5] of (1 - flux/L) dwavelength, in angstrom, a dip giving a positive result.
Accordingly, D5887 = 3.41 angstrom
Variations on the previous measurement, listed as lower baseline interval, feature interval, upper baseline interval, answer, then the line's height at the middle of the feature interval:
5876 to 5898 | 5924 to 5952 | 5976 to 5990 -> -1.7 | 24.3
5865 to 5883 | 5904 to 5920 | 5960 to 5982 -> 0.8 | 25.8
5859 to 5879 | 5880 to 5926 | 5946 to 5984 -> 4.8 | 25.8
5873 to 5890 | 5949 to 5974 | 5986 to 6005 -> -0.8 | 25.2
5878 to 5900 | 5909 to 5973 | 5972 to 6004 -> -4.4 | 24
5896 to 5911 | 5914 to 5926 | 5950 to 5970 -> -0.5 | 23.8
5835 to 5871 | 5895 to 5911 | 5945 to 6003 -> 2.1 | 26.2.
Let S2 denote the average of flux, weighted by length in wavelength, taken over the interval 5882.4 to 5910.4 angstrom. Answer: 22.1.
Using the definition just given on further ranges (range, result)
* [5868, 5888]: 24.9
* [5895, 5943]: 24.4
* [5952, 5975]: 25.9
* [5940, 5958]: 25.8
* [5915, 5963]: 25.7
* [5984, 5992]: 25.7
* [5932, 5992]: 25.8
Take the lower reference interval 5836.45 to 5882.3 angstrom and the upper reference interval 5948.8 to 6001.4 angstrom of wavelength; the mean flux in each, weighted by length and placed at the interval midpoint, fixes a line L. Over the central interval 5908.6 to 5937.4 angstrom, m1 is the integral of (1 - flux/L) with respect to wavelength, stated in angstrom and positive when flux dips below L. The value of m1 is 0.8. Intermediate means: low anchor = 26.2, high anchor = 25.8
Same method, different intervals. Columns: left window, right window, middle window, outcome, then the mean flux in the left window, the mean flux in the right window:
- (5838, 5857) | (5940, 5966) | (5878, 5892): 1.9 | 26.6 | 26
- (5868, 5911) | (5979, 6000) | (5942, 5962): -0.9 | 23.4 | 25.7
